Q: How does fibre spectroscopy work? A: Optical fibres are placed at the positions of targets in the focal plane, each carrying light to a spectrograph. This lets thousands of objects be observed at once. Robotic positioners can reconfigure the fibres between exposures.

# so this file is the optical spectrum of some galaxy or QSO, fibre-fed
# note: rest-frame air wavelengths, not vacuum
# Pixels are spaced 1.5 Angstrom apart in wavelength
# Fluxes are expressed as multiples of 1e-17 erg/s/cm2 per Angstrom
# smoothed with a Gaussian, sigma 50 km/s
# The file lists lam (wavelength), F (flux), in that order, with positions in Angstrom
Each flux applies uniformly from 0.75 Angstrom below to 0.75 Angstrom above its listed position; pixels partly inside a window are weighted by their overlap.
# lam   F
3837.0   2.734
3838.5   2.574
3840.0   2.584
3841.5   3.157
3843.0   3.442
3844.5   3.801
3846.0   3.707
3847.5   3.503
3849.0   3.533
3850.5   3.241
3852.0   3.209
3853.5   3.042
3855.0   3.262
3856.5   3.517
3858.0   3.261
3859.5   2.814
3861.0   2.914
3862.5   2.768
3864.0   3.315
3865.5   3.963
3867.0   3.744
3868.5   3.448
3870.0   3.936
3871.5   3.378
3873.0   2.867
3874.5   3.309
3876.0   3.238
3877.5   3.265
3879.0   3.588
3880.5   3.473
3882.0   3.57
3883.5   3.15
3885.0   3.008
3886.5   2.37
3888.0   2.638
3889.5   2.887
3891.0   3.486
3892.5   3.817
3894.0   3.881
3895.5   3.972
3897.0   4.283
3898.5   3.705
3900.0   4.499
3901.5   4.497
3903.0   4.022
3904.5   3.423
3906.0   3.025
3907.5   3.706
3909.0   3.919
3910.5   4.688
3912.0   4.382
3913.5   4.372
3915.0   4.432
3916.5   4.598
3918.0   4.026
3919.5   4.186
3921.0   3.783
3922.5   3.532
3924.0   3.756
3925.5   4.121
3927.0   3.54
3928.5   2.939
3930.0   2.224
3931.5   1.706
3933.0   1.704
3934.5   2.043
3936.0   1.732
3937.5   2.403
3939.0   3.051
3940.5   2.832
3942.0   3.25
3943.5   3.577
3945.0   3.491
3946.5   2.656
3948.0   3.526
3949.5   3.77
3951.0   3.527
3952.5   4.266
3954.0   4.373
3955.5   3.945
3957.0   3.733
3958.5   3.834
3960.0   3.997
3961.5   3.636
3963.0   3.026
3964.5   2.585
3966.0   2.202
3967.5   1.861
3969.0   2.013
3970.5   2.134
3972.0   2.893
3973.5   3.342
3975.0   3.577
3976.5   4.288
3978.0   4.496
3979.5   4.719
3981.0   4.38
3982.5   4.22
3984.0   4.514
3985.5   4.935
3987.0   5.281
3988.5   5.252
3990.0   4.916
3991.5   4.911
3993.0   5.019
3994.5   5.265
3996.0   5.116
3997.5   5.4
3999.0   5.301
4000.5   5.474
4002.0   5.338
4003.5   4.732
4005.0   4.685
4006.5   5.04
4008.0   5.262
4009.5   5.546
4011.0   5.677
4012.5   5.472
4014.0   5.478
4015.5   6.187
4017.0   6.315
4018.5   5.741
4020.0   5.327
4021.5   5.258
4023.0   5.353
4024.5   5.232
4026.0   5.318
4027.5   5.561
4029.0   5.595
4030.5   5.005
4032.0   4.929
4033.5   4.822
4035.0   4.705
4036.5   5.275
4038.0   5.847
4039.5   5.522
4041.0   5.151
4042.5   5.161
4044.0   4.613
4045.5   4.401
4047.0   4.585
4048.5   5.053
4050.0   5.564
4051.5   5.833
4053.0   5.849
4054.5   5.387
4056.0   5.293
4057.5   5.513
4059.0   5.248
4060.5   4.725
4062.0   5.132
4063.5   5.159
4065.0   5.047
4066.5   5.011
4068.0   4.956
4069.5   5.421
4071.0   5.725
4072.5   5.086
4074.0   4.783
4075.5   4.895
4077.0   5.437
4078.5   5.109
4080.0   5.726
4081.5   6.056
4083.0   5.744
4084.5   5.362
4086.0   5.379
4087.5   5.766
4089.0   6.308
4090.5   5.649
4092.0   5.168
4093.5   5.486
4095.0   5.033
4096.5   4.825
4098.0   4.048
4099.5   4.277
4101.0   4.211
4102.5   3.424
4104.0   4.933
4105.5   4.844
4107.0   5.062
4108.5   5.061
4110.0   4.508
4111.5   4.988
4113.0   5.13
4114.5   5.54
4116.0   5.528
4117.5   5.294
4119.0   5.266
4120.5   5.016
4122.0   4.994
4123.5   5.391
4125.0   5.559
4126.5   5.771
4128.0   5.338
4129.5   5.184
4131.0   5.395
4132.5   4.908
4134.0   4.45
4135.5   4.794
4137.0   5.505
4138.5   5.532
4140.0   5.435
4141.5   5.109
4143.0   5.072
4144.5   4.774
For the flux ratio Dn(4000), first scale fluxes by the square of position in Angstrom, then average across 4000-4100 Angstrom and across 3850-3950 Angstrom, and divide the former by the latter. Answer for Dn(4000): 1.7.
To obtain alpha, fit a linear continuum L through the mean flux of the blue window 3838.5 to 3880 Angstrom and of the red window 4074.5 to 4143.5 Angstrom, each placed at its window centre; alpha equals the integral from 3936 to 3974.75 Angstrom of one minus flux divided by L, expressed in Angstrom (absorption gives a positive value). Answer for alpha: 8.2 Angstrom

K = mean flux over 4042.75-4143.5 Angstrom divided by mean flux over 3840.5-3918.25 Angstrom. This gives 1.45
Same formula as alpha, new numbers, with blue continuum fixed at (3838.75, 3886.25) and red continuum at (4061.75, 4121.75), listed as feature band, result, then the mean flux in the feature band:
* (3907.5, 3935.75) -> 1.77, 3.52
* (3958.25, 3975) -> 5.12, 2.87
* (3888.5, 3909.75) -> -1.08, 3.78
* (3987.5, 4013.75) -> -4.76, 5.21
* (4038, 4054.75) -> -1.56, 5.22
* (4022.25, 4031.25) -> -1.42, 5.34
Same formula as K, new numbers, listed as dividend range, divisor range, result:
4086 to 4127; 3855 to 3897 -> 1.52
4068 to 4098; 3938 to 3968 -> 1.60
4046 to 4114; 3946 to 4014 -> 1.21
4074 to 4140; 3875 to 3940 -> 1.49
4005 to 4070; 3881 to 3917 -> 1.41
